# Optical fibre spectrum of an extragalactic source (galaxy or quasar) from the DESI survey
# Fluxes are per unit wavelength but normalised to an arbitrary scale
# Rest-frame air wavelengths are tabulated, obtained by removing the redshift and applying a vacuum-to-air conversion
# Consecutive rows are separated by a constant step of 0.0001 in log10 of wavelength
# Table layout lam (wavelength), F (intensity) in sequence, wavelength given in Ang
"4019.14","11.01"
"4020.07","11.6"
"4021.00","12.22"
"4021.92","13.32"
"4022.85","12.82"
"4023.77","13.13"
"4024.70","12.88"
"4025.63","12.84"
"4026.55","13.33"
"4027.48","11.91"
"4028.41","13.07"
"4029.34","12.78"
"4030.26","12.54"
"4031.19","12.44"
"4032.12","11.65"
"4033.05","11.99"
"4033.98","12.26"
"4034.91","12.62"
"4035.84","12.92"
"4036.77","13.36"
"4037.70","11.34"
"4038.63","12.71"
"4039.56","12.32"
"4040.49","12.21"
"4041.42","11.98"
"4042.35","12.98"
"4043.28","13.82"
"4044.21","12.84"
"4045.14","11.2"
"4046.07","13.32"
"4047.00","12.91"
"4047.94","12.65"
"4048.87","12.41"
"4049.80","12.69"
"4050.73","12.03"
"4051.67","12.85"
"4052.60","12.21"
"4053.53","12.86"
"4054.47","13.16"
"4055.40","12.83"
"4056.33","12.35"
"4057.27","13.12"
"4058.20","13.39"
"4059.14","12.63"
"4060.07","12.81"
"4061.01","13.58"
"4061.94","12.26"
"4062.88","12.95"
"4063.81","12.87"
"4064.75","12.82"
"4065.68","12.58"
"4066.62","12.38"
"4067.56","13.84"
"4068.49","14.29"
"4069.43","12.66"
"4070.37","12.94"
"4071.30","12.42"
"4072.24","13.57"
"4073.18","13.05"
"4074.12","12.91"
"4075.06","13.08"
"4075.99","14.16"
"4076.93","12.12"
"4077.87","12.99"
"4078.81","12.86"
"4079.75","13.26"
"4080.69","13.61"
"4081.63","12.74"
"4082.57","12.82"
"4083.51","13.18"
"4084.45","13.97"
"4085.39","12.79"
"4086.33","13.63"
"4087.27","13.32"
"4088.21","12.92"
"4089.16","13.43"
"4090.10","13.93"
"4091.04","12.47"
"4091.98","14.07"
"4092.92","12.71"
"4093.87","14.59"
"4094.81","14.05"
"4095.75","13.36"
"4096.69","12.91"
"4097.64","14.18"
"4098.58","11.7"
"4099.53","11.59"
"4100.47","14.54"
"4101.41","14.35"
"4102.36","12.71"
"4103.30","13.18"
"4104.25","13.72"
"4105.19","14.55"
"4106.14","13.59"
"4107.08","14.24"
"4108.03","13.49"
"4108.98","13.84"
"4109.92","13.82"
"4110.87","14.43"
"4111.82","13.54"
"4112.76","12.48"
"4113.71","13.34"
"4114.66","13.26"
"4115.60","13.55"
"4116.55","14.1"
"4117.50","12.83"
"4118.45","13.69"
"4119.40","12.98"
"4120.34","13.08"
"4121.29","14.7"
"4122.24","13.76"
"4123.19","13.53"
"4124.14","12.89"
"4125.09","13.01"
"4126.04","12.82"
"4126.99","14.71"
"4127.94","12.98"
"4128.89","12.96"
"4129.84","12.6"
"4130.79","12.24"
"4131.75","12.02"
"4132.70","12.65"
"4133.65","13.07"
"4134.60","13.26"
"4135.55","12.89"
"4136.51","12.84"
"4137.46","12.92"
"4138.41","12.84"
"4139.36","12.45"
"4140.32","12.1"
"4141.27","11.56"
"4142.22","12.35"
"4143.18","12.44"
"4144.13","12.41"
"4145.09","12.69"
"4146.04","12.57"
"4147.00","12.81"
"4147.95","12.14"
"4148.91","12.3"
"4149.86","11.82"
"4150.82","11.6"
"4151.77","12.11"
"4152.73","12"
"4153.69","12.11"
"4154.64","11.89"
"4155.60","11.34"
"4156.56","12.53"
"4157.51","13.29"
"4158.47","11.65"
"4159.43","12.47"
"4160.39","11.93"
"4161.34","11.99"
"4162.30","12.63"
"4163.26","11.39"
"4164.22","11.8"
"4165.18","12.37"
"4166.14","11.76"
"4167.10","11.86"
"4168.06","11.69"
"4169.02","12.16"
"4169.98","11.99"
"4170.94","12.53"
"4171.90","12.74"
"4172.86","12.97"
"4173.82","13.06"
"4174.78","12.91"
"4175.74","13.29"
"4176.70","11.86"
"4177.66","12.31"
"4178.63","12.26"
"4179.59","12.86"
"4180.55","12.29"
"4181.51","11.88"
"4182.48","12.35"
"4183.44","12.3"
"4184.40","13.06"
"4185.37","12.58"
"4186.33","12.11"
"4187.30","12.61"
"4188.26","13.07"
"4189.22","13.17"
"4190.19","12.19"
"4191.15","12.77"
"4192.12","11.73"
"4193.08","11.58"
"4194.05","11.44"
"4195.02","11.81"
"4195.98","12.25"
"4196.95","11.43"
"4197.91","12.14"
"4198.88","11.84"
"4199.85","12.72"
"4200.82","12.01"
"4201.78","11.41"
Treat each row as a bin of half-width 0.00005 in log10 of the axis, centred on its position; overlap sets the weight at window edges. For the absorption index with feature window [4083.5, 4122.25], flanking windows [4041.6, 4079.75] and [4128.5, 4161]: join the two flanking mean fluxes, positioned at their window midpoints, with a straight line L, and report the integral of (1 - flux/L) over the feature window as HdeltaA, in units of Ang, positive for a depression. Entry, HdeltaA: -2.65 Ang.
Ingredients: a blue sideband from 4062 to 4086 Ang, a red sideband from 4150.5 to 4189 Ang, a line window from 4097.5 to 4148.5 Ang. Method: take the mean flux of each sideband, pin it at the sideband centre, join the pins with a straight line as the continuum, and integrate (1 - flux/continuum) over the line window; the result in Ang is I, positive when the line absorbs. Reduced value -1.8 Ang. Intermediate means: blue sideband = 13.1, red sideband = 12.3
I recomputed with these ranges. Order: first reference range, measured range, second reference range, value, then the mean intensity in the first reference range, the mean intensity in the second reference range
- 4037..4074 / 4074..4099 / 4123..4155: -1.11 Ang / 12.8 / 12.6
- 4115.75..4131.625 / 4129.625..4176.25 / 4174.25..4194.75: 1.84 Ang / 13.3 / 12.4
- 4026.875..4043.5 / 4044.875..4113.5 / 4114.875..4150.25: -2.64 Ang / 12.5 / 12.9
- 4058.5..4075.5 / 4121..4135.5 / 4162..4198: -0.59 Ang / 13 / 12.3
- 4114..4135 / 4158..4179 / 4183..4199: 0.53 Ang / 13.2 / 12.2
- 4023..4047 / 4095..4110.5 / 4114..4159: -1.00 Ang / 12.6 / 12.7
